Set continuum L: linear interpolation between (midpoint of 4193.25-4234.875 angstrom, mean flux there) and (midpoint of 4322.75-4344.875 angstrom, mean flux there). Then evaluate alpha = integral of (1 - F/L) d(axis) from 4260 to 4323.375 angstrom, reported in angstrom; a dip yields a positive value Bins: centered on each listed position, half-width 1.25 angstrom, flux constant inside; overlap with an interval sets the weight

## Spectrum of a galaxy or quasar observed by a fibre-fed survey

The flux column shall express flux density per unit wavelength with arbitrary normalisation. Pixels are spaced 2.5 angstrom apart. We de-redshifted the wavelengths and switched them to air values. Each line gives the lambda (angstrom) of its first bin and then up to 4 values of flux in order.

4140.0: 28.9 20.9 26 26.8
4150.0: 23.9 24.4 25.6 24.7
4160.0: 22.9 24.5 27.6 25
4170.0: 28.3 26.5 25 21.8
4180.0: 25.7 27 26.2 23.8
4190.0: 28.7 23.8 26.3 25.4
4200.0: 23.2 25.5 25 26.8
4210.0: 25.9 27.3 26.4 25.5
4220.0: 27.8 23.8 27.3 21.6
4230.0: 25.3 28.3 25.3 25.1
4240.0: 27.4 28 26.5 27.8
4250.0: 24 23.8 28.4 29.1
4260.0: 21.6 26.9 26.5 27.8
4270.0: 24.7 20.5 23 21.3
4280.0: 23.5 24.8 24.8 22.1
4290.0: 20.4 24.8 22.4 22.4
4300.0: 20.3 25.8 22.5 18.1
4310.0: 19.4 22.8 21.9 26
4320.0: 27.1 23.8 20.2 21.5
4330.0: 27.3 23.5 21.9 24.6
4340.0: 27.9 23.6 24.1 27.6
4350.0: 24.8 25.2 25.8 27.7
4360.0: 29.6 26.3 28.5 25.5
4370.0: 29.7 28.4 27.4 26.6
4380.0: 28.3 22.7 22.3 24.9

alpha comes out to 3.0 angstrom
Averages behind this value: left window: 25.7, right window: 23.8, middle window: 23.3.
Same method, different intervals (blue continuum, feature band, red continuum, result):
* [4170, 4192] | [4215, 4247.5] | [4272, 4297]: -2.4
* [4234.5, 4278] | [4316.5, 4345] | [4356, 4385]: 2.4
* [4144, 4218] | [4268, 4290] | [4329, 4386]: 2.3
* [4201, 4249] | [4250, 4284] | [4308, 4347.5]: 0.6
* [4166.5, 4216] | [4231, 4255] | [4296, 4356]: -1.4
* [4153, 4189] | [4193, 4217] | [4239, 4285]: -0.4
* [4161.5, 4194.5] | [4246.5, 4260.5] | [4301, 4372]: -0.4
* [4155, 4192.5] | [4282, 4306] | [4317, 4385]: 2.5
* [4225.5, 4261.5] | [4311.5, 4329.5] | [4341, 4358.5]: 1.5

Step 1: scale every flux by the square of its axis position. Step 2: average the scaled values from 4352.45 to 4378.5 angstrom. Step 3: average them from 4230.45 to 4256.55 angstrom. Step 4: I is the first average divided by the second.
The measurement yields 1.10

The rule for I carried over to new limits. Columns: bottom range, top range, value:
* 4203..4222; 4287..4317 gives 0.87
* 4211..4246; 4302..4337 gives 0.92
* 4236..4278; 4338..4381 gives 1.10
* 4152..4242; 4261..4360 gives 0.98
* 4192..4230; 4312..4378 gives 1.07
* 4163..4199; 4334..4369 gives 1.09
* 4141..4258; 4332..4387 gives 1.09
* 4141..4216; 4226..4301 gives 1.01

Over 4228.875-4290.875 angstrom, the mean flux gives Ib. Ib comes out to 25.1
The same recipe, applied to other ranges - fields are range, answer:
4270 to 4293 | 22.8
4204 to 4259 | 26.2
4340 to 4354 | 25.3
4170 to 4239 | 25.6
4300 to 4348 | 23.5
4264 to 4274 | 24.8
